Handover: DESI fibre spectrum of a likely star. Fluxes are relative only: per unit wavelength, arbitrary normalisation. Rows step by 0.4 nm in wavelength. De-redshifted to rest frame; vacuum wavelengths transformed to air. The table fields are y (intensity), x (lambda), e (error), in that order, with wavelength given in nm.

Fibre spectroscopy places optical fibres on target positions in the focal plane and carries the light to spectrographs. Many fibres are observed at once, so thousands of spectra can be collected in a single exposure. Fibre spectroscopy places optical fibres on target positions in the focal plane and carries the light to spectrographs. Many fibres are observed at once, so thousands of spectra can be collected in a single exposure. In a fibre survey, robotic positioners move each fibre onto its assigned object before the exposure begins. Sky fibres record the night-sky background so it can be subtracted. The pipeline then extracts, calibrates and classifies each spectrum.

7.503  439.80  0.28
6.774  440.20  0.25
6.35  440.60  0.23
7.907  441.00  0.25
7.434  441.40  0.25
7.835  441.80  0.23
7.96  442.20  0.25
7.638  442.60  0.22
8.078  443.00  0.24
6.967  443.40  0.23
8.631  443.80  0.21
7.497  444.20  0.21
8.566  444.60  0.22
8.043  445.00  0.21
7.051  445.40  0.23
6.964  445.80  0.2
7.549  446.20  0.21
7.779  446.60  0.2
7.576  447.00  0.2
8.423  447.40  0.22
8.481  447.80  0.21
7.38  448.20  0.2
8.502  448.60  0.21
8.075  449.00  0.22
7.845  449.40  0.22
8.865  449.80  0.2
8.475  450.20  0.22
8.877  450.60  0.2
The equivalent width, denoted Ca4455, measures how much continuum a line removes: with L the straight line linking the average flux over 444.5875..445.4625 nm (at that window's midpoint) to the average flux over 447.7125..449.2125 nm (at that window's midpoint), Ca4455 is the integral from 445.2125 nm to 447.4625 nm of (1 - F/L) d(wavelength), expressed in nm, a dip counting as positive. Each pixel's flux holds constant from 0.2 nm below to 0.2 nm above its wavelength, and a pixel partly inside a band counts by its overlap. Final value 0.13 nm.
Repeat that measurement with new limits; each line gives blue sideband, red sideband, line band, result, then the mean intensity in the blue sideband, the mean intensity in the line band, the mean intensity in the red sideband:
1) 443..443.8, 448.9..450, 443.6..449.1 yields 0.048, 7.66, 7.89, 8.28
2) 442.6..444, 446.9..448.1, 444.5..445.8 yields 0.047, 7.86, 7.69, 8.14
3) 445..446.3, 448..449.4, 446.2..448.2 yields -0.081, 7.29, 7.94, 7.97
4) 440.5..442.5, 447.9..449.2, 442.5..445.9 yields -0.001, 7.56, 7.74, 8.02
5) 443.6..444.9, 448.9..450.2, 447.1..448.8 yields 0.025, 8.22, 8.16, 8.31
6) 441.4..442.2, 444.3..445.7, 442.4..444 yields -0.010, 7.77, 7.83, 7.79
